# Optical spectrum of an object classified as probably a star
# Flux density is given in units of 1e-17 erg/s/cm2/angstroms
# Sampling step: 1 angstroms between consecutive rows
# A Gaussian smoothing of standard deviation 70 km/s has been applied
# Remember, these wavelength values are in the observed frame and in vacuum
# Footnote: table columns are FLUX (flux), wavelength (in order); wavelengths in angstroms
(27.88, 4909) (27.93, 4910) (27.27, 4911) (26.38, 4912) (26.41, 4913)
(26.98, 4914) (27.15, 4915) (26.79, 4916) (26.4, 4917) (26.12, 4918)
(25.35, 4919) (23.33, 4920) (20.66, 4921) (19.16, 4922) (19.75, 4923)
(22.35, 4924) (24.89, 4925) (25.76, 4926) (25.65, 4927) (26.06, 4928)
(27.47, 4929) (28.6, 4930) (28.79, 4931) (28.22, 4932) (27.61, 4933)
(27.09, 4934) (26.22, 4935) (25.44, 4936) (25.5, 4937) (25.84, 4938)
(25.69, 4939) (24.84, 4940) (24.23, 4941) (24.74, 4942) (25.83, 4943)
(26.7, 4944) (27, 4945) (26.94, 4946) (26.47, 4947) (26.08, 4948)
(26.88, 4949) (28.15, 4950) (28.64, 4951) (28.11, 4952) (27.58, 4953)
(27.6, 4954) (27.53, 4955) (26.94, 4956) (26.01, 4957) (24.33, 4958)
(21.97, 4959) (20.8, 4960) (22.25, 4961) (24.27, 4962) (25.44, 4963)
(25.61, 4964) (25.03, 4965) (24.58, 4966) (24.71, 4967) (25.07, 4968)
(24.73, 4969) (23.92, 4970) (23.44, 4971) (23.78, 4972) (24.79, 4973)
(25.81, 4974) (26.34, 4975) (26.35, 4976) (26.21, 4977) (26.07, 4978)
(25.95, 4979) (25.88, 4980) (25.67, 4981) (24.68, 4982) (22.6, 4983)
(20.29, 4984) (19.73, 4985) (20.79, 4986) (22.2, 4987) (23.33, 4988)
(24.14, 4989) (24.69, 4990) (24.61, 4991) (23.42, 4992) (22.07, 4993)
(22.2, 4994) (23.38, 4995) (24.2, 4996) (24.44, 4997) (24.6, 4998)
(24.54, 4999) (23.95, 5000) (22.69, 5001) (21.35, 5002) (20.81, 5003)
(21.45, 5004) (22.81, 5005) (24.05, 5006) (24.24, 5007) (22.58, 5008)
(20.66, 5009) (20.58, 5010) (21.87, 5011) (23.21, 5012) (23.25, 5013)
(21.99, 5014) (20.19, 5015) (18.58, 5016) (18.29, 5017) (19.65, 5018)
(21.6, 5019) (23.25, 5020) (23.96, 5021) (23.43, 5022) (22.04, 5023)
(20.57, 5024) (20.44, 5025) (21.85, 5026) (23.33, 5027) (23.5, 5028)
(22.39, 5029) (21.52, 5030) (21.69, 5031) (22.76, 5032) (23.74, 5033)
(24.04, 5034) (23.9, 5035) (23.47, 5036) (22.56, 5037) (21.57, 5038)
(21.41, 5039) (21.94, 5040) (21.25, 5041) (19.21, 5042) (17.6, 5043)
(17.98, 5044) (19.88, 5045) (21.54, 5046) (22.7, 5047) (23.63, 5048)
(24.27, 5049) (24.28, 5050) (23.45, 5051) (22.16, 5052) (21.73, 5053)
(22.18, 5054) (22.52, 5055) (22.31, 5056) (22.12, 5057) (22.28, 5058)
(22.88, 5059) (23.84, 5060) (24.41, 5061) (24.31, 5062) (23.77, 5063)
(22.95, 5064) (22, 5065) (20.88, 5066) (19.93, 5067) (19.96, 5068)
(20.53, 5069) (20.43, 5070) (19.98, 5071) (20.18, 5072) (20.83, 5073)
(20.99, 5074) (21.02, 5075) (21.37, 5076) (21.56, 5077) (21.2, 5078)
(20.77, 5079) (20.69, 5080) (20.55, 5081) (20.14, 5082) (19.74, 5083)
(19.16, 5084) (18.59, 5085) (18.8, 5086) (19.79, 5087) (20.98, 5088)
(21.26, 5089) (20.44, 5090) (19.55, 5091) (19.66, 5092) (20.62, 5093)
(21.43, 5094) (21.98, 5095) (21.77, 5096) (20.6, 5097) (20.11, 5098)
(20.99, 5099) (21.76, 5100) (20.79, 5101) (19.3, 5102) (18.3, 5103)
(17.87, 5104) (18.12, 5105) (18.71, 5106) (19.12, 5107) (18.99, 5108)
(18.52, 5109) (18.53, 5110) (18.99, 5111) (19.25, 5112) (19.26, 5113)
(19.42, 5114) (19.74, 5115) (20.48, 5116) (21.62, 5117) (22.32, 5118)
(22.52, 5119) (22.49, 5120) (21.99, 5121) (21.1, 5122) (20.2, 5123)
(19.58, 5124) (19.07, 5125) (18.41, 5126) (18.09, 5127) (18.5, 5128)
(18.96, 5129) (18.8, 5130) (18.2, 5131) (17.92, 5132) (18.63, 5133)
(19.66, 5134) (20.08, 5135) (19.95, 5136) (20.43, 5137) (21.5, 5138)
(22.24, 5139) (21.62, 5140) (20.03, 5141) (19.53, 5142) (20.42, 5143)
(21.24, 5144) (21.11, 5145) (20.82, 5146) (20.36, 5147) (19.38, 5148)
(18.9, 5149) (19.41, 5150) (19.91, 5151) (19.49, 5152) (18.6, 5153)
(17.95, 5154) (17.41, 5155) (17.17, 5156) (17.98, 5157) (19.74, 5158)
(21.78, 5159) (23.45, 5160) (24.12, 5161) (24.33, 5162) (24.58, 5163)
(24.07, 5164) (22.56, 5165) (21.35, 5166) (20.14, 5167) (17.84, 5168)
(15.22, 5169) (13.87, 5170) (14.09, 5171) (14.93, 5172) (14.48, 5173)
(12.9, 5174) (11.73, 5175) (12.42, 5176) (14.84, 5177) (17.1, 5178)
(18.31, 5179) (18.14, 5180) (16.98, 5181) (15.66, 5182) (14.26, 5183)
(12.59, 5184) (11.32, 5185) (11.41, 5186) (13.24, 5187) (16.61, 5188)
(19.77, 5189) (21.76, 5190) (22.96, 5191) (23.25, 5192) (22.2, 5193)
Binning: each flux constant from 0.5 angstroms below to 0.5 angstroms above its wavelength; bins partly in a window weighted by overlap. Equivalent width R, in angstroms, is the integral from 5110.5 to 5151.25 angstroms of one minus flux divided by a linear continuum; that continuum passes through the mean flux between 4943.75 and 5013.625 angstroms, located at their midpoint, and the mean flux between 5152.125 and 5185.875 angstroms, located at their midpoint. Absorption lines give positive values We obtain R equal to -2.43 angstroms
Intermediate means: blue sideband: 24.3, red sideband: 17.6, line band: 20.1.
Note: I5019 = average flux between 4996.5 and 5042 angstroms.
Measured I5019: 22.2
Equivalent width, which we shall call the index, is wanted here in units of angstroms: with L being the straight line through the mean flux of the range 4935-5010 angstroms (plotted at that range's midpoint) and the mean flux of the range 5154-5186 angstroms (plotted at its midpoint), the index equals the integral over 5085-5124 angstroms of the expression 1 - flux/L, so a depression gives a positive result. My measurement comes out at -0.7 angstroms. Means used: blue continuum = 24.5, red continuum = 17.5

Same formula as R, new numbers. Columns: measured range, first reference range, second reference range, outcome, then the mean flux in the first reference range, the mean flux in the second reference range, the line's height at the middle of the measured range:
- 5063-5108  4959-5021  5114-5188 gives 0.5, 23.3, 18.8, 20.6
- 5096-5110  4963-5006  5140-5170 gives 1.2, 23.9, 20.2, 21.3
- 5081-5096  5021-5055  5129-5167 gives 0.8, 22.1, 20.4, 21.3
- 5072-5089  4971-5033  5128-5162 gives 0.7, 22.9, 19.9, 21.3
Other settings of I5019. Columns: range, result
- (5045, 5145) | 20.7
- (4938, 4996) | 24.9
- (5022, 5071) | 22.1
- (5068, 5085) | 20.5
